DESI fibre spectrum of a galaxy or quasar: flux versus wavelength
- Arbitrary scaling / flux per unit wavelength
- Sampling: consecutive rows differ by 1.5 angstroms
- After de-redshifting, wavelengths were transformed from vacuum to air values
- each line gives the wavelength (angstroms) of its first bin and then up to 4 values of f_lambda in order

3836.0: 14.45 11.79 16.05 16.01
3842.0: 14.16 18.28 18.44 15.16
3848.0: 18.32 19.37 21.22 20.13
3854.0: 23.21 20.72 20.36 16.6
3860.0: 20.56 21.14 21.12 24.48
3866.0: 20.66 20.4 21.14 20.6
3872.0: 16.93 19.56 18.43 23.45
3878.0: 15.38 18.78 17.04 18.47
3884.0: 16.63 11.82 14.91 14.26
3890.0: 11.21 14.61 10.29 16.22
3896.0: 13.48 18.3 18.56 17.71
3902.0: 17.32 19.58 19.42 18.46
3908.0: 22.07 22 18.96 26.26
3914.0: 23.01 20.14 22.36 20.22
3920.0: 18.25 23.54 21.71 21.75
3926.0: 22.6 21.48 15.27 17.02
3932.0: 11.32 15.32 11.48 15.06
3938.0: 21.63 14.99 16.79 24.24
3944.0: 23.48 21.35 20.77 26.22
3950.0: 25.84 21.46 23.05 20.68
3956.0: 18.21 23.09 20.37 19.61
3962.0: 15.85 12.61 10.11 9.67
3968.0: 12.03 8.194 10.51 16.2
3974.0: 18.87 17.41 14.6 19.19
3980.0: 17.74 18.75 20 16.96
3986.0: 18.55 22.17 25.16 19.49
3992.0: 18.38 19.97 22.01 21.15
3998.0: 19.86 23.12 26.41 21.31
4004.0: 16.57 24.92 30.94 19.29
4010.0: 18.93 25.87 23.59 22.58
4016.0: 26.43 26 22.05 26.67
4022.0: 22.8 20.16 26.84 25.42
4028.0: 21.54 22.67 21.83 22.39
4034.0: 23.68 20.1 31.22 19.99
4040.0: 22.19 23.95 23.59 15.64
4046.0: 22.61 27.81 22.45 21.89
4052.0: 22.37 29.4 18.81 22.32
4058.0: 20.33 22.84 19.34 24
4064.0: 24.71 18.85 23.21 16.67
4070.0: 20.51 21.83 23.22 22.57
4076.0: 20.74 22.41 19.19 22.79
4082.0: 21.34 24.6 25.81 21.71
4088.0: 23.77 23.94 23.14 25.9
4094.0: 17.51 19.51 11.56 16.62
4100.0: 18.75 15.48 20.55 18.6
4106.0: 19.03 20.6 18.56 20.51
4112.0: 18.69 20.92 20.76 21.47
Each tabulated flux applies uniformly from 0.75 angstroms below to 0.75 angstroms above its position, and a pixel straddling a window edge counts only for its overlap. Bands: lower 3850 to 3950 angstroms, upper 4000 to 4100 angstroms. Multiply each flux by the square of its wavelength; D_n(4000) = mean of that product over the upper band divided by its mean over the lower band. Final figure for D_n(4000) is 1.3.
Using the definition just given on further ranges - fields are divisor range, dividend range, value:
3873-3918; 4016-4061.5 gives 1.38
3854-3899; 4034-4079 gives 1.36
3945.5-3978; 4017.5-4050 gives 1.37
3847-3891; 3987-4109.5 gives 1.28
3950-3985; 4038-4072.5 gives 1.36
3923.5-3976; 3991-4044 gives 1.33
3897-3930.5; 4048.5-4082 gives 1.16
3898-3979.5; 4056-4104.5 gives 1.21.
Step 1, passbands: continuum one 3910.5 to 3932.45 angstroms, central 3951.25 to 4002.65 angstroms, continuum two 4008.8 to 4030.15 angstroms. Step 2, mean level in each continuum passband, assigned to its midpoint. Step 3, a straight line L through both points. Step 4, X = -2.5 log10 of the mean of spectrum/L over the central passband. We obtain 0.21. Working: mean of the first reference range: 20.4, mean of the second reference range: 23.6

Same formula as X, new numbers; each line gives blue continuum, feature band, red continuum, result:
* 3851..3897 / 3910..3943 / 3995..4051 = 0.03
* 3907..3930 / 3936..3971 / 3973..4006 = 0.13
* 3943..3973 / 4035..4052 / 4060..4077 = -0.11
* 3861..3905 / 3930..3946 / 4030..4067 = 0.11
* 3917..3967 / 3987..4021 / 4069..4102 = -0.14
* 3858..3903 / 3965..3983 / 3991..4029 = 0.40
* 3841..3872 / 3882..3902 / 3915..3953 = 0.29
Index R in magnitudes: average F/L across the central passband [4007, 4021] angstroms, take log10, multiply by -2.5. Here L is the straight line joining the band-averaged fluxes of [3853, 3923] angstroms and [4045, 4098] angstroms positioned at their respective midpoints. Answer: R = -0.14 mag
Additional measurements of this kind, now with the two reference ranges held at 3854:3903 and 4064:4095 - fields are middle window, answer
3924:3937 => 0.14 mag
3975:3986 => 0.12 mag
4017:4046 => -0.10 mag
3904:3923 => -0.14 mag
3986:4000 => -0.04 mag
